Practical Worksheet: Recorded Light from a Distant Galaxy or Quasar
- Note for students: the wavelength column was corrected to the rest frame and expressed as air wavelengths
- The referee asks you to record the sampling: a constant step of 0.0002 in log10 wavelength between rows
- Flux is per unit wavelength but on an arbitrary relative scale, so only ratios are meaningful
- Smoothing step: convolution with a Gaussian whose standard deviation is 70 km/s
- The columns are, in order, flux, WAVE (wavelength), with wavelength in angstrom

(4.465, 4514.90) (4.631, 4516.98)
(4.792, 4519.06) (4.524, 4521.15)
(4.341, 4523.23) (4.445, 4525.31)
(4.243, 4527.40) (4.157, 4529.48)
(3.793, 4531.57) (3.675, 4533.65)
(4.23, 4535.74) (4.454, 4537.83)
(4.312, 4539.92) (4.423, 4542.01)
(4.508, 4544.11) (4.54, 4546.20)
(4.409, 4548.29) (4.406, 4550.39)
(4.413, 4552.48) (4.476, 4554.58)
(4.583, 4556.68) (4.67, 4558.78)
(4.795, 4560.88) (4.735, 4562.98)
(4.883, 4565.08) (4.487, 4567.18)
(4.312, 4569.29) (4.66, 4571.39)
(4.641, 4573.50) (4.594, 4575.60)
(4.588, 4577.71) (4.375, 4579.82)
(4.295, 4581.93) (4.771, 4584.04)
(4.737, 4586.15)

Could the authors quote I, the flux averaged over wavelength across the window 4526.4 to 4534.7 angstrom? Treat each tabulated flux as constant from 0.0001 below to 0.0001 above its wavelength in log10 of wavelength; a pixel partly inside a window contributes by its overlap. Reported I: 3.97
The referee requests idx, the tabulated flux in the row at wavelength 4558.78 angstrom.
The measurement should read 4.67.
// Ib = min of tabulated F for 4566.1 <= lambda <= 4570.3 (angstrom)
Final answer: 4.312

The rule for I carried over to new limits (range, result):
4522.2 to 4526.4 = 4.39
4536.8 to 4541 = 4.38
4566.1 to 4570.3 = 4.4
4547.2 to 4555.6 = 4.43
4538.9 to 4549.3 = 4.44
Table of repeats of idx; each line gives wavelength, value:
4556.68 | 4.583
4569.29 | 4.312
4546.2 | 4.54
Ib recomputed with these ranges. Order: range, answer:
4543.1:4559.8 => 4.406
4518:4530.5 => 4.157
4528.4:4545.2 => 3.675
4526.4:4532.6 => 3.793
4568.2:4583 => 4.295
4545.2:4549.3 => 4.409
